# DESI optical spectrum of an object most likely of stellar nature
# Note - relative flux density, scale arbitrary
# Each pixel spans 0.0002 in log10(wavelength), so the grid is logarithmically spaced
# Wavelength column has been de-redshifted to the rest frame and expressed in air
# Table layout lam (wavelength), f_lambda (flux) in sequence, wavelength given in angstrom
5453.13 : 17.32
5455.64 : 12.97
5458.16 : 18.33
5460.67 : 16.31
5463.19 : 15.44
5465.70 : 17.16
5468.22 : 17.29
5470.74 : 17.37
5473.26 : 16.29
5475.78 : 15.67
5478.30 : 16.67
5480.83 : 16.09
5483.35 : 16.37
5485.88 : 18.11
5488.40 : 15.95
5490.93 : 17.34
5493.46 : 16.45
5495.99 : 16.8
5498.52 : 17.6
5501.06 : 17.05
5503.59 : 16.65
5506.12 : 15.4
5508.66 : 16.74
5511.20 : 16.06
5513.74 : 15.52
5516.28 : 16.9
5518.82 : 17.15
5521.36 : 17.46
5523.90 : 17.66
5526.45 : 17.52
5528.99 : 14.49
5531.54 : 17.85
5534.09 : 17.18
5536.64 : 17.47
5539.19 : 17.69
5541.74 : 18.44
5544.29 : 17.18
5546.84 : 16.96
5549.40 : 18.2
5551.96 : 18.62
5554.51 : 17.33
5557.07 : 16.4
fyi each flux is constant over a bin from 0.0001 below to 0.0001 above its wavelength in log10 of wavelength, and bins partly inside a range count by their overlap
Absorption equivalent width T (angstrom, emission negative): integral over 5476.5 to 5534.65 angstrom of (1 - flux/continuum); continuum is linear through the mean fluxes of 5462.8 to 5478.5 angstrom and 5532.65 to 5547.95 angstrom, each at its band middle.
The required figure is 1.1 angstrom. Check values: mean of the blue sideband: 16.6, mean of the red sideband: 17.5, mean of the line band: 16.7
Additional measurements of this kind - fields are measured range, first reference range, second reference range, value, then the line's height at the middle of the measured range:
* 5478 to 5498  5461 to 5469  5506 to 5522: -0.3 angstrom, 16.5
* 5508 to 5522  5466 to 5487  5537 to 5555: 0.6 angstrom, 17.3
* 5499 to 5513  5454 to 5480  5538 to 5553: 0.6 angstrom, 17.1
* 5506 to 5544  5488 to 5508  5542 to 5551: 0.5 angstrom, 17.2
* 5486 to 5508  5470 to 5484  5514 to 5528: 0.0 angstrom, 16.7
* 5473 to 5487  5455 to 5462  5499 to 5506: -0.1 angstrom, 16.4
